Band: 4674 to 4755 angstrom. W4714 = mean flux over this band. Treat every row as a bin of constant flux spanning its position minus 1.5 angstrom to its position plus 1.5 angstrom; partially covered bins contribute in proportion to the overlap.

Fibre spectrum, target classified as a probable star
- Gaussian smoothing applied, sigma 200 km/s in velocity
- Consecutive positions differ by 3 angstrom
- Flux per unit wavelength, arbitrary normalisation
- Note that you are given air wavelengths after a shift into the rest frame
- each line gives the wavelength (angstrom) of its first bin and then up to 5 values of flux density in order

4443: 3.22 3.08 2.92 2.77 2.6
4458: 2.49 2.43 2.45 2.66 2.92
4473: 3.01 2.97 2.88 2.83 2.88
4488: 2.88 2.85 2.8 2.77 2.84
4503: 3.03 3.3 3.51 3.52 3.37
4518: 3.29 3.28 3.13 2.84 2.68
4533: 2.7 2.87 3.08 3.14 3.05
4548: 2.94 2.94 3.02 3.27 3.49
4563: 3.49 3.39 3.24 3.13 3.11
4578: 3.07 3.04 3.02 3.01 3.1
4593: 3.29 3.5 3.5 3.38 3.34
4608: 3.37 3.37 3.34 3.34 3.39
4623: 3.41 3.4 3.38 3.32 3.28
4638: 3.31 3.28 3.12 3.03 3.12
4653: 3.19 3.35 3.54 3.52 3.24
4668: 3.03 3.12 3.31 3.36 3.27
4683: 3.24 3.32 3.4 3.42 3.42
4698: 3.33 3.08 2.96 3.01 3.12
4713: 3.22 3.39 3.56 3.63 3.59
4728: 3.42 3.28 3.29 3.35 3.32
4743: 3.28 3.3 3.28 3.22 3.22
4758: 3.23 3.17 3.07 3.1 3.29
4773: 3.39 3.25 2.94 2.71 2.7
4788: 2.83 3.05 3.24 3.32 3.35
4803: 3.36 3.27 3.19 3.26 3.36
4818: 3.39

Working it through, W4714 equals 3.31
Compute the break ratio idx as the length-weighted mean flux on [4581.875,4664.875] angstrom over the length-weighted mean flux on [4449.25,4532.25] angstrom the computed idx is 1.13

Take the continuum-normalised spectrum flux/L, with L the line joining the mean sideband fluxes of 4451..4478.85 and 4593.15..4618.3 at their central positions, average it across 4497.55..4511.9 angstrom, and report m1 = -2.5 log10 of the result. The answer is -0.10 mag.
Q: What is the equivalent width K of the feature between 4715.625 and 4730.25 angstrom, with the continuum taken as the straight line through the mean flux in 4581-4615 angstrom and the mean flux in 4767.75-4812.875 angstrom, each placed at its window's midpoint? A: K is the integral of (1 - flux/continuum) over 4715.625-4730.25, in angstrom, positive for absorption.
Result -1.5 angstrom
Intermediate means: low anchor 3.28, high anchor 3.14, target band 3.52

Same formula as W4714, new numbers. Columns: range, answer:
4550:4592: 3.17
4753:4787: 3.1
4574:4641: 3.29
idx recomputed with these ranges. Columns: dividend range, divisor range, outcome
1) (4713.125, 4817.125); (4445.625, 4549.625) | 1.10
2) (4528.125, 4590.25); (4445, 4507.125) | 1.09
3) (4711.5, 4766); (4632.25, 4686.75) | 1.02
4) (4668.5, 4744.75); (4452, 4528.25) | 1.12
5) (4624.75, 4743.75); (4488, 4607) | 1.05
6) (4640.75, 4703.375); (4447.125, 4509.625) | 1.15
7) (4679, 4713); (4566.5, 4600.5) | 1.01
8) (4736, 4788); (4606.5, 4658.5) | 0.96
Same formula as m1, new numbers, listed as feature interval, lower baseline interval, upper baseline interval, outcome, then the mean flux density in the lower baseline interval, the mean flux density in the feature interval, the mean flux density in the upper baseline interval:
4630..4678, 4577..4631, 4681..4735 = 0.015 mag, 3.29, 3.26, 3.32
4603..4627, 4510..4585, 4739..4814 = -0.076 mag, 3.13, 3.37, 3.17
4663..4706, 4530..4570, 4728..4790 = -0.036 mag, 3.11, 3.25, 3.17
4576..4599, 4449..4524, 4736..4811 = -0.052 mag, 2.93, 3.17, 3.18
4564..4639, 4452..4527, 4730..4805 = -0.084 mag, 2.94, 3.28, 3.18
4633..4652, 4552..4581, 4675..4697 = 0.037 mag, 3.23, 3.19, 3.35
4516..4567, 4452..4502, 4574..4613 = -0.022 mag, 2.77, 3.09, 3.24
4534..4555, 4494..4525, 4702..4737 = 0.073 mag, 3.19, 3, 3.31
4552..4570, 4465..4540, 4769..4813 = -0.098 mag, 2.99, 3.31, 3.14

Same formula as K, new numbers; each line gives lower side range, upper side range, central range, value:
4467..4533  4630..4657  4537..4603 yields -1.5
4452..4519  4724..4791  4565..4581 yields -0.9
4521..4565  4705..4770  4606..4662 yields -2.7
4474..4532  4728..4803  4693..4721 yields -0.8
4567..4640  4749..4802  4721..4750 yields -1.9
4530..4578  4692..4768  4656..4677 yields -0.6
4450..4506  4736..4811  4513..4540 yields -1.7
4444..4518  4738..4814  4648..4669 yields -1.4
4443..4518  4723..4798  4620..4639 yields -1.8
